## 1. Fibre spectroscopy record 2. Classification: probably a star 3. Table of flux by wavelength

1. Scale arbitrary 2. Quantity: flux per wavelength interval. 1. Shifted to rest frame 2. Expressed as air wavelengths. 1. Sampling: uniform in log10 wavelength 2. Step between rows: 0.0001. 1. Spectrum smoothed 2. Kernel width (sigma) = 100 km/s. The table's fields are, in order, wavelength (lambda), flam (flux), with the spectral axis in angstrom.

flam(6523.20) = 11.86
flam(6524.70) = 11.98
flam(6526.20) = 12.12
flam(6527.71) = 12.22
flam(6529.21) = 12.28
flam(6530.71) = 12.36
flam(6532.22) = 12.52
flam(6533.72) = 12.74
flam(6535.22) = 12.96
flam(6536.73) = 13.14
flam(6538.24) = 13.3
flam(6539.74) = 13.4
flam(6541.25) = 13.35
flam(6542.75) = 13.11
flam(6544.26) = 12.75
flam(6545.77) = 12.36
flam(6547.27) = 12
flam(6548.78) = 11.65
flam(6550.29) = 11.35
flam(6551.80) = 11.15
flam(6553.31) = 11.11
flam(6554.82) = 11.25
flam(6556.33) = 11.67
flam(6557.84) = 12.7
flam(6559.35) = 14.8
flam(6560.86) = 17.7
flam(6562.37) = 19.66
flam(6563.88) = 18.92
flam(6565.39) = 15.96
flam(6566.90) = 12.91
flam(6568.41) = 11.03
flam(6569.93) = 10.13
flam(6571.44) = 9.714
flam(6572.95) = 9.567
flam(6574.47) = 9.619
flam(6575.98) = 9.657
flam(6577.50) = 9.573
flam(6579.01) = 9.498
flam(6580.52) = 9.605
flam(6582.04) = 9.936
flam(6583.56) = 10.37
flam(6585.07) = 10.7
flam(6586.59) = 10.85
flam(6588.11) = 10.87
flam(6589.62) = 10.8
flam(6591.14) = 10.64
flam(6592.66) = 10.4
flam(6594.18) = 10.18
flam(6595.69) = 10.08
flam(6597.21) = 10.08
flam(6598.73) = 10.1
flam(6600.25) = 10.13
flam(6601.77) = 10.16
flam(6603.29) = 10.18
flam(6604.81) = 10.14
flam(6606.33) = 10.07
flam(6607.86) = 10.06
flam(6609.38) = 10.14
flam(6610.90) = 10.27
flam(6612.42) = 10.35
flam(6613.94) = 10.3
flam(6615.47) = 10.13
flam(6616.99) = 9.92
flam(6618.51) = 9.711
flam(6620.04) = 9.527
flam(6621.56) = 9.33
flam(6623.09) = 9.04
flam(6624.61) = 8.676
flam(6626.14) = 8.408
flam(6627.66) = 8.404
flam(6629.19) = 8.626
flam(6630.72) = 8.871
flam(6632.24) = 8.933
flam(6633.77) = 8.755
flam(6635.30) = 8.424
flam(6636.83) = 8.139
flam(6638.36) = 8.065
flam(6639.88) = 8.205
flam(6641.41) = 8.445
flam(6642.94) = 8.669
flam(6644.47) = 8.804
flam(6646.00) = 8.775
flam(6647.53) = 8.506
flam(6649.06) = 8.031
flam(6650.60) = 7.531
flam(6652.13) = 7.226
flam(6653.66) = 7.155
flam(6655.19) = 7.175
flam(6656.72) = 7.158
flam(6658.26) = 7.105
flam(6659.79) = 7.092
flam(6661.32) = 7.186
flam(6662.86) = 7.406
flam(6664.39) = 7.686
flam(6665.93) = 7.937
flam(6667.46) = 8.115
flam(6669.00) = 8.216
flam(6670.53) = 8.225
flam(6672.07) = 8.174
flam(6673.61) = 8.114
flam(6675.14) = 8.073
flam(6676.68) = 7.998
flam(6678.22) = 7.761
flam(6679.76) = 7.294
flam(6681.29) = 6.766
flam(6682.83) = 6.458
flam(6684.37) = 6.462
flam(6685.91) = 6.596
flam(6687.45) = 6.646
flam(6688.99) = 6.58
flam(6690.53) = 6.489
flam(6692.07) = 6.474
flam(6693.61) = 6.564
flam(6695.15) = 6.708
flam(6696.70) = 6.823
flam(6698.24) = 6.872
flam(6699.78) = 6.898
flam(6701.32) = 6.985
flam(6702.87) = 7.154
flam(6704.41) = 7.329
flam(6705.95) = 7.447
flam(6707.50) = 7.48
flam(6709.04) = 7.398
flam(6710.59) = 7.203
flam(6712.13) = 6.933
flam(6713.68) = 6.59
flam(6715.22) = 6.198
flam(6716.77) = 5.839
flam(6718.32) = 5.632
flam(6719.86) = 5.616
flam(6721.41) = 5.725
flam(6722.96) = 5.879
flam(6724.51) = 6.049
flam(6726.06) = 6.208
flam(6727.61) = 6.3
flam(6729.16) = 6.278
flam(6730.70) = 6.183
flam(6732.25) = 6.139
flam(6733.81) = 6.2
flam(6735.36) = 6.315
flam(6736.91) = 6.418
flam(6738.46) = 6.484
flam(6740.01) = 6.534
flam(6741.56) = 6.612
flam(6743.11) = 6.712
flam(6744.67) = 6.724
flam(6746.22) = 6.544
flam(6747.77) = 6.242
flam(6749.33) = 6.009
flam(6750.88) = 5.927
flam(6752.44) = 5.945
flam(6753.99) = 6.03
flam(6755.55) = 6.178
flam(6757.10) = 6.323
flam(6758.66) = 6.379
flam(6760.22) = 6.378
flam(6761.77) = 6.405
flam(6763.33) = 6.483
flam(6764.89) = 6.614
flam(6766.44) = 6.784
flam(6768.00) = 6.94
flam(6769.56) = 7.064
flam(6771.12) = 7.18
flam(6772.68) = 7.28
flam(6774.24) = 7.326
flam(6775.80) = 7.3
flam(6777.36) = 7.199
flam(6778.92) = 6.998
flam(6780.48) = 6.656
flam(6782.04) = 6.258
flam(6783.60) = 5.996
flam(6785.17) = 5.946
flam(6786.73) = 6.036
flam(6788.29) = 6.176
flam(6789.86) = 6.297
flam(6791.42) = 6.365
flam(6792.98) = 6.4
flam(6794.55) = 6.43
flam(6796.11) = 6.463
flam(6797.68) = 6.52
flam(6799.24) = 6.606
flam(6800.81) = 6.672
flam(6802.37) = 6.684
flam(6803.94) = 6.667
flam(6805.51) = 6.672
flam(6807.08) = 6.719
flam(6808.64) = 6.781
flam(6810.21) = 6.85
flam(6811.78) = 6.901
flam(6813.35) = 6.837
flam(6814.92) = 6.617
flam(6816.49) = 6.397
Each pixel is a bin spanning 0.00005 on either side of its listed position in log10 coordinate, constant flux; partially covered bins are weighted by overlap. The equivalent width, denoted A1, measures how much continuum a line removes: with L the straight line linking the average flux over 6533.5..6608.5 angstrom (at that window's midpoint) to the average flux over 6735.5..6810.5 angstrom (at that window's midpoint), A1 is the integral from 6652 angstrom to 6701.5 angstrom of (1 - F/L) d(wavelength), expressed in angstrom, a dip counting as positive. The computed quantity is 9.7 angstrom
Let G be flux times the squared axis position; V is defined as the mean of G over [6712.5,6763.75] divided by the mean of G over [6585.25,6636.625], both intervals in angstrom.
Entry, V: 0.66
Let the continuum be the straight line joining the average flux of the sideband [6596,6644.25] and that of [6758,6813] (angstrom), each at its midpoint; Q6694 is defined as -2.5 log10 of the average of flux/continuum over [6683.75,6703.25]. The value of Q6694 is 0.21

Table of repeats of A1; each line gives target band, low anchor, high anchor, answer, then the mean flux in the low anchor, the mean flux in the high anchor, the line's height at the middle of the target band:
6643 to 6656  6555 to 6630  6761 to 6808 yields 2.2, 10.8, 6.64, 9.59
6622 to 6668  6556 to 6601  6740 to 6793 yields 8.0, 11.6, 6.52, 9.8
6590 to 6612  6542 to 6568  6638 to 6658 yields 1.2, 13.6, 7.96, 10.8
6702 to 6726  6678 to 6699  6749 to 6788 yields 0.4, 6.72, 6.55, 6.67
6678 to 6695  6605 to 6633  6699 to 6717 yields 2.0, 9.5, 6.99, 7.6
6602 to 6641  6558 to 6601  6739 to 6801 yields 4.3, 11.6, 6.52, 10.5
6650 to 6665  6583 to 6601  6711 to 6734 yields 1.8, 10.4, 6.13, 8.28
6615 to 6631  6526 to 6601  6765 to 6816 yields 2.1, 11.9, 6.67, 10.5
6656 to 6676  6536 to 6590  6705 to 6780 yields 2.6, 12.1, 6.52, 8.91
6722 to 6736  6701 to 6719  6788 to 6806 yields 1.3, 6.85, 6.5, 6.77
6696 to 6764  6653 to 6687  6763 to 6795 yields 5.5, 7.45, 6.66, 7.02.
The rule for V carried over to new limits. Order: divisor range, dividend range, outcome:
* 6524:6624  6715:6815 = 0.60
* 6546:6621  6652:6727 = 0.65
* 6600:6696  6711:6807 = 0.80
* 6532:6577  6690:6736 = 0.54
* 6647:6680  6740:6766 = 0.85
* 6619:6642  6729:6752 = 0.76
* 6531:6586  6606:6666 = 0.72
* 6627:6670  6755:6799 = 0.85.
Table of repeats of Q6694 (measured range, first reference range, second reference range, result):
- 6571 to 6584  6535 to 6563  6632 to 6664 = 0.19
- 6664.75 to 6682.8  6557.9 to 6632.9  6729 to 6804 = 0.13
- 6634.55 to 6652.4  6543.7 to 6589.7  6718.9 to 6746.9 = 0.13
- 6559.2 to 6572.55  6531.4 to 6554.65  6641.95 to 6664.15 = -0.25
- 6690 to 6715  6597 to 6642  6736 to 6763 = 0.07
